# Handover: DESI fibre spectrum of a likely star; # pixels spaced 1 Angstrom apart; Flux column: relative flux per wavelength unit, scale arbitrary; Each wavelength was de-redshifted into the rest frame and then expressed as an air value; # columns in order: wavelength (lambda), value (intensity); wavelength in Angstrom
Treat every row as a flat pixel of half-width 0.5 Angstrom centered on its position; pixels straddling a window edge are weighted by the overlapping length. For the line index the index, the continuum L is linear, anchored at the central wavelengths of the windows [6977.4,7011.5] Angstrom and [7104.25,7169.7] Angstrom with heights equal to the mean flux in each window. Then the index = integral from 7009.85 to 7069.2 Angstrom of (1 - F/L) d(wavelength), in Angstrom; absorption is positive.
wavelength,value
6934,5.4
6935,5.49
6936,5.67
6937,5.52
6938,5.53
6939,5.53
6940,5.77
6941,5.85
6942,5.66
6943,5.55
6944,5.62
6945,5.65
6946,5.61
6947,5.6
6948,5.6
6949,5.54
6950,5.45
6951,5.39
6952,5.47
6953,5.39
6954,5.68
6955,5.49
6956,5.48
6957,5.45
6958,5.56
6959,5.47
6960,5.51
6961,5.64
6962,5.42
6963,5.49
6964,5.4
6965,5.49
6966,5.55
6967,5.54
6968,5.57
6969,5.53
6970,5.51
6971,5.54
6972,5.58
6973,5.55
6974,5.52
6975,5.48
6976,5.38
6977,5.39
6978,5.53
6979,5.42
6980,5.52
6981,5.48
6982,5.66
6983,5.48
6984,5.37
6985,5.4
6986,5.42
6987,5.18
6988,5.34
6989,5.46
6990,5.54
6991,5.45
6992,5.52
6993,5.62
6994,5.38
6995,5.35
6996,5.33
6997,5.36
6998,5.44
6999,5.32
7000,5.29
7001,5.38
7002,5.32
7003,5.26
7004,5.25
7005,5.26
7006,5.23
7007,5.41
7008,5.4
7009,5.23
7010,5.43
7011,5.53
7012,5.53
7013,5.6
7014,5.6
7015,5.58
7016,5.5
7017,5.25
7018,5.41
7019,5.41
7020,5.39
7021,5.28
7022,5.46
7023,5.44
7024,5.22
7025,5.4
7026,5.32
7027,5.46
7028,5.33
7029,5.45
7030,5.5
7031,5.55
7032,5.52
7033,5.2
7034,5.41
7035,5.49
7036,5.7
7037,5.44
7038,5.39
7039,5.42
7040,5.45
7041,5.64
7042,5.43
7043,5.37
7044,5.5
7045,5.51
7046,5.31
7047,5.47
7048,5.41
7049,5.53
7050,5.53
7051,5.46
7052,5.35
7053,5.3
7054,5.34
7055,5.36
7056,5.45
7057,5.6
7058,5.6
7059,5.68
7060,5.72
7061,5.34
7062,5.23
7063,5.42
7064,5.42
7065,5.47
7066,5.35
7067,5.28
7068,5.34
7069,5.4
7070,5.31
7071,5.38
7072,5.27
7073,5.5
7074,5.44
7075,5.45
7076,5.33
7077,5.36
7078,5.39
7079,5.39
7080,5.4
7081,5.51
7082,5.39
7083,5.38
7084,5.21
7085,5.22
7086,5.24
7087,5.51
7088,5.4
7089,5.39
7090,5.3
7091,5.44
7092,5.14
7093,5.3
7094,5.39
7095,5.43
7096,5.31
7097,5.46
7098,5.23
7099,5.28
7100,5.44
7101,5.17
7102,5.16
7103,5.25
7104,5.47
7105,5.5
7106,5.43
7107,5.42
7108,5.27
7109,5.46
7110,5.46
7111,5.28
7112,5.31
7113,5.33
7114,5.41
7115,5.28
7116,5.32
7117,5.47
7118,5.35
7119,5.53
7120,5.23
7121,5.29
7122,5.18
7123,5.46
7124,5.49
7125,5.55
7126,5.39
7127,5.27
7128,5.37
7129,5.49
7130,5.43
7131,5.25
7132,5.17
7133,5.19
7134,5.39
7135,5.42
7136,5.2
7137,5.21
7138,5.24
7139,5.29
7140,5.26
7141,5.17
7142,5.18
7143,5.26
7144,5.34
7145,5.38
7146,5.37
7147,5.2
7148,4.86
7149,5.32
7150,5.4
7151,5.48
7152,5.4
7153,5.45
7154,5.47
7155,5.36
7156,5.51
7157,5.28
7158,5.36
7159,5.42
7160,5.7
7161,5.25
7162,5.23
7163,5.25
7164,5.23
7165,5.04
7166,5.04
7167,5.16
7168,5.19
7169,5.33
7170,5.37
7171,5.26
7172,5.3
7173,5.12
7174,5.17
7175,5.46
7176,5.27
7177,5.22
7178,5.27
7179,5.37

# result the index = -0.7 Angstrom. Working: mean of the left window 5.4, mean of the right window 5.33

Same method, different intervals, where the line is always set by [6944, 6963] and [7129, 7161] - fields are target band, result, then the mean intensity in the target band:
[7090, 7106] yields 0.1 Angstrom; 5.33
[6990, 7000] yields 0.1 Angstrom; 5.42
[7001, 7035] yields 0.4 Angstrom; 5.4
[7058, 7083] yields 0.0 Angstrom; 5.41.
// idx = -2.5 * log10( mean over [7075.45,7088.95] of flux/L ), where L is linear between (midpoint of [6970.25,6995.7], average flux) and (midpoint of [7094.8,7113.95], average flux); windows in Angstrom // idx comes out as 0.00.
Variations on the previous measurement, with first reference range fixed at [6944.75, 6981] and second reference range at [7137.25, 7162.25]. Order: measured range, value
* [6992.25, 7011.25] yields 0.02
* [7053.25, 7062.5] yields -0.01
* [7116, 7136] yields 0.00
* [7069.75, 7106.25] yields 0.01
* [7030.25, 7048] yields 0.00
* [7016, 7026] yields 0.02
